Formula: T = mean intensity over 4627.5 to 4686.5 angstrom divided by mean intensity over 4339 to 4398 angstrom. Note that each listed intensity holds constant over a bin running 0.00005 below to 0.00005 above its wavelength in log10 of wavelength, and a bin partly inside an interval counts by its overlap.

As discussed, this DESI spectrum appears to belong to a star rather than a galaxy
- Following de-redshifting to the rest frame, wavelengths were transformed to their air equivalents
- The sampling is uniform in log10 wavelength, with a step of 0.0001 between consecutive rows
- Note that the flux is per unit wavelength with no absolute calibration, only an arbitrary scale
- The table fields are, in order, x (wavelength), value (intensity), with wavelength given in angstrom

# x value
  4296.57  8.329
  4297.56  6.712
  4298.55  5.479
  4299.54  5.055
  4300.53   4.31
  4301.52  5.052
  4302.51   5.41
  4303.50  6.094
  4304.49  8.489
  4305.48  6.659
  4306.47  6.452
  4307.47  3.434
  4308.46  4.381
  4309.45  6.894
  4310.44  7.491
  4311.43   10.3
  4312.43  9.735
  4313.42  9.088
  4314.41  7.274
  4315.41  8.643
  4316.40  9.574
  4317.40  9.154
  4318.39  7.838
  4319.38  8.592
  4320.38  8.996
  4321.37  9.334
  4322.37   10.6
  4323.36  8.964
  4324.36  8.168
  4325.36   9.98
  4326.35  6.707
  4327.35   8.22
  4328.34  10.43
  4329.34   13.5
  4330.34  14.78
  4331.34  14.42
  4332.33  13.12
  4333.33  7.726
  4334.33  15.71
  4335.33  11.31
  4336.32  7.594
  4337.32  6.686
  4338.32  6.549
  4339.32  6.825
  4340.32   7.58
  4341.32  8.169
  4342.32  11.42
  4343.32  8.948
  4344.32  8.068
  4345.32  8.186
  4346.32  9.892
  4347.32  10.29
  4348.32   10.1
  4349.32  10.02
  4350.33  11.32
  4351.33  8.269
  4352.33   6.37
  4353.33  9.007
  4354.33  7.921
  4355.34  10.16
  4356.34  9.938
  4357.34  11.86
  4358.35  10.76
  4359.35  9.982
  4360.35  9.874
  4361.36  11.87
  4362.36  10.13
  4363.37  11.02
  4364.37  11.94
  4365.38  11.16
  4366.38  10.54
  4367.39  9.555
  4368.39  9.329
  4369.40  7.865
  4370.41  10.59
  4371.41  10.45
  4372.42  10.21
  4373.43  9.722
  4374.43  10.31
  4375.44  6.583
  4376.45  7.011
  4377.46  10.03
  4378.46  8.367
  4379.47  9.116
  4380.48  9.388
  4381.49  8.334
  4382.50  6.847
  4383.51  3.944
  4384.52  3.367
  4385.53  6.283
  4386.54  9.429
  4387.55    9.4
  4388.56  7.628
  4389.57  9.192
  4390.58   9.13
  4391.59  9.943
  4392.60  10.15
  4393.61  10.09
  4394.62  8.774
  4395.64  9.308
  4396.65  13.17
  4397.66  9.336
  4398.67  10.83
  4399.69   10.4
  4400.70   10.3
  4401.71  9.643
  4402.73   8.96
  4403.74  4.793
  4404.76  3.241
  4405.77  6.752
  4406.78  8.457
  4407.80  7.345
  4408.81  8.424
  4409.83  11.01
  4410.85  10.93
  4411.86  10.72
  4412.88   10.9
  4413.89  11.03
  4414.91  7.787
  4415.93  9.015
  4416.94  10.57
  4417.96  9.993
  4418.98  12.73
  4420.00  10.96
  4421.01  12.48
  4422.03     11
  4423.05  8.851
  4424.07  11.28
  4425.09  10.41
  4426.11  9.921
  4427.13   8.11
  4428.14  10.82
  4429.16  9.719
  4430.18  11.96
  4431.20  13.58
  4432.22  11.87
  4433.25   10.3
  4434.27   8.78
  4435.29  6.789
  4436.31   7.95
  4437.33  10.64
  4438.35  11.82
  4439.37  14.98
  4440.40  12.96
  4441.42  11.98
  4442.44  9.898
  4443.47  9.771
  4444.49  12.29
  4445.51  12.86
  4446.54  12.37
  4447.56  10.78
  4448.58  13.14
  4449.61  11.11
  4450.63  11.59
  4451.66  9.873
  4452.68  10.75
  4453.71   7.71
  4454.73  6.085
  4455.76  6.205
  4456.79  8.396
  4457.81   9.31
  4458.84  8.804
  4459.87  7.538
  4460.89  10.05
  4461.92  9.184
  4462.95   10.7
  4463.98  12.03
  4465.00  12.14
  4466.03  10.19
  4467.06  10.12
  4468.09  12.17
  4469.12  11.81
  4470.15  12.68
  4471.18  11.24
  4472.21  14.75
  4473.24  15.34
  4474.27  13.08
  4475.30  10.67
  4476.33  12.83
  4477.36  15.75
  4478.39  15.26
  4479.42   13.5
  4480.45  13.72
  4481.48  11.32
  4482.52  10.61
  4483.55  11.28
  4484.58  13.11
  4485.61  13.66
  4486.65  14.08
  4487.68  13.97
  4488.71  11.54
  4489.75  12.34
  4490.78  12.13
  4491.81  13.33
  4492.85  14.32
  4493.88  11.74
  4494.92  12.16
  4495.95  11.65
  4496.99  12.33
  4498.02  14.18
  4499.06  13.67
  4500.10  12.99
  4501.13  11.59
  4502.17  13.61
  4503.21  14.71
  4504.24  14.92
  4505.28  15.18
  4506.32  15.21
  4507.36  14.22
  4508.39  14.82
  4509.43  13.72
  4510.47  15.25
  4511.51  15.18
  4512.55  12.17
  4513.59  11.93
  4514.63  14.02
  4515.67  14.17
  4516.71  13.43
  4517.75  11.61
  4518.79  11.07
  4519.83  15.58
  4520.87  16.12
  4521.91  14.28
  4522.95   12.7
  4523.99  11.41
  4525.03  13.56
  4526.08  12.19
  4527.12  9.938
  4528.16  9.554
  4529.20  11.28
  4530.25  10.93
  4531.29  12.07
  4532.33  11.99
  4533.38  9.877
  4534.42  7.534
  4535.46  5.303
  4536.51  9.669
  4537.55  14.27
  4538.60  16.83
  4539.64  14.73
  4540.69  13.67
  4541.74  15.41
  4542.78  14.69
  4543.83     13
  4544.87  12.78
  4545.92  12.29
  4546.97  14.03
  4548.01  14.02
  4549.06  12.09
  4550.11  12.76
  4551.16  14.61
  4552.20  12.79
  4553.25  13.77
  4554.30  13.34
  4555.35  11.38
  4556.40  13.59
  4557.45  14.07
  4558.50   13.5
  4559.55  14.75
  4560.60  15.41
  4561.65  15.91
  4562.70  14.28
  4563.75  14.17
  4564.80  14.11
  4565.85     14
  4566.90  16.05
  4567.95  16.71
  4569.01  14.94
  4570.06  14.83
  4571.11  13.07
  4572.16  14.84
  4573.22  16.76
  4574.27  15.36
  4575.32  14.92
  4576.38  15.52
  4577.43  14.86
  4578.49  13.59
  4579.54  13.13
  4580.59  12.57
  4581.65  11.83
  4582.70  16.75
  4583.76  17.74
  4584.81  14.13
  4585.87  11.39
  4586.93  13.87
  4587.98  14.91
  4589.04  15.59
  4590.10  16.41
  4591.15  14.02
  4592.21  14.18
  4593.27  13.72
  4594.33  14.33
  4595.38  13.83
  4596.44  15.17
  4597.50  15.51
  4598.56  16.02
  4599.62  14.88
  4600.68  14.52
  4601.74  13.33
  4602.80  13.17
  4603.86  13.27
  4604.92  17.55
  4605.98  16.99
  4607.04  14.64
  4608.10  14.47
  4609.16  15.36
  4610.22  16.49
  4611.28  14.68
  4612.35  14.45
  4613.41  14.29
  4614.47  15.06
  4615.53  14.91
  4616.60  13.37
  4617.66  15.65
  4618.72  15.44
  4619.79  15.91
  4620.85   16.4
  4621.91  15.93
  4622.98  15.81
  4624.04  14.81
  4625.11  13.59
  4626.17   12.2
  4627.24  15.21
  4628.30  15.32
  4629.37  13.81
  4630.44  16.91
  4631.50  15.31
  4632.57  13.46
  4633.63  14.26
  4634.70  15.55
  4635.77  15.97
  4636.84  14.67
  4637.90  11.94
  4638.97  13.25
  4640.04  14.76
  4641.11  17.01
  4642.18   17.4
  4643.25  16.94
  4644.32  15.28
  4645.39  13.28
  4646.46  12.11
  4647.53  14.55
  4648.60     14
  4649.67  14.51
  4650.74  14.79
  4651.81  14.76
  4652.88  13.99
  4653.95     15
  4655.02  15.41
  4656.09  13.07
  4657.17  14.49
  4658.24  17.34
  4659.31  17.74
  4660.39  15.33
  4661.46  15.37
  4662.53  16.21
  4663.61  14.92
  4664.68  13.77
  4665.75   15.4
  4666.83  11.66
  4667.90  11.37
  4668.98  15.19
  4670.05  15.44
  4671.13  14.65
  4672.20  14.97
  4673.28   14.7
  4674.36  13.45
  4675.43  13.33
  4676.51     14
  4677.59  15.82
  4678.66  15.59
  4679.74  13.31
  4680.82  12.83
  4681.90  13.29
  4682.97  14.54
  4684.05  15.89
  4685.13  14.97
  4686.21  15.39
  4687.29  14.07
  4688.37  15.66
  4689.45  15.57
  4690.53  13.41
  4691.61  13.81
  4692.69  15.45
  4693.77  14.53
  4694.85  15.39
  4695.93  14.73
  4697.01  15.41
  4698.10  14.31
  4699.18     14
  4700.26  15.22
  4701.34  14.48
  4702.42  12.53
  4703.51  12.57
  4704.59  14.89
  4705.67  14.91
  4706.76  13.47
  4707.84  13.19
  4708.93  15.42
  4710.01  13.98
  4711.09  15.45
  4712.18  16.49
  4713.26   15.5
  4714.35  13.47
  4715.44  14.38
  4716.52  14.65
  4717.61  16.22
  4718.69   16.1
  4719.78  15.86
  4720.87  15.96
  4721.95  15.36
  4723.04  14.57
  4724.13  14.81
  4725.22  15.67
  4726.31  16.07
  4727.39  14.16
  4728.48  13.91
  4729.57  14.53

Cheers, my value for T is 1.59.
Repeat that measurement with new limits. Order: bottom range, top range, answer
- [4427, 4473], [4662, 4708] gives 1.35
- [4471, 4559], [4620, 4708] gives 1.13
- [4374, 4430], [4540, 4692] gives 1.59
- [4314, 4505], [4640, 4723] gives 1.42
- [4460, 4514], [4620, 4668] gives 1.15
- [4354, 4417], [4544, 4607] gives 1.56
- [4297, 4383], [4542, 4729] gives 1.63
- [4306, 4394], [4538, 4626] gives 1.59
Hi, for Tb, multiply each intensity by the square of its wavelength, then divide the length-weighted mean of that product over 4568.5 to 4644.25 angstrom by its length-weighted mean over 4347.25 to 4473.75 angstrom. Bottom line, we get 1.6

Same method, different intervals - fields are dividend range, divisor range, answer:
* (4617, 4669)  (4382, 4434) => 1.74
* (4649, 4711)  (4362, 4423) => 1.78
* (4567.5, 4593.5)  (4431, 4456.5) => 1.47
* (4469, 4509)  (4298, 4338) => 1.67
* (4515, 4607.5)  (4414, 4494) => 1.28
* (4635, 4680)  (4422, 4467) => 1.56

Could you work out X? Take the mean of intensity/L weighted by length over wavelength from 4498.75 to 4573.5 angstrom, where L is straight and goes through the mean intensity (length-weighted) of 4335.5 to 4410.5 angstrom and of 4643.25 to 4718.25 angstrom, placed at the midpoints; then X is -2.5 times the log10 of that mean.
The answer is -0.12 mag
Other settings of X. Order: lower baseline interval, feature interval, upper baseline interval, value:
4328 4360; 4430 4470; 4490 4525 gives 0.16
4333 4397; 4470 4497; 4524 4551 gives -0.15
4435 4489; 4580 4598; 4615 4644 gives -0.02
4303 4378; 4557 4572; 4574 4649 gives -0.07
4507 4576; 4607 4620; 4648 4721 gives -0.07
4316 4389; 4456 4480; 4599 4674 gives 0.00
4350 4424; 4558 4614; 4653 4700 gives -0.14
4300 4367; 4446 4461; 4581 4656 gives 0.20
